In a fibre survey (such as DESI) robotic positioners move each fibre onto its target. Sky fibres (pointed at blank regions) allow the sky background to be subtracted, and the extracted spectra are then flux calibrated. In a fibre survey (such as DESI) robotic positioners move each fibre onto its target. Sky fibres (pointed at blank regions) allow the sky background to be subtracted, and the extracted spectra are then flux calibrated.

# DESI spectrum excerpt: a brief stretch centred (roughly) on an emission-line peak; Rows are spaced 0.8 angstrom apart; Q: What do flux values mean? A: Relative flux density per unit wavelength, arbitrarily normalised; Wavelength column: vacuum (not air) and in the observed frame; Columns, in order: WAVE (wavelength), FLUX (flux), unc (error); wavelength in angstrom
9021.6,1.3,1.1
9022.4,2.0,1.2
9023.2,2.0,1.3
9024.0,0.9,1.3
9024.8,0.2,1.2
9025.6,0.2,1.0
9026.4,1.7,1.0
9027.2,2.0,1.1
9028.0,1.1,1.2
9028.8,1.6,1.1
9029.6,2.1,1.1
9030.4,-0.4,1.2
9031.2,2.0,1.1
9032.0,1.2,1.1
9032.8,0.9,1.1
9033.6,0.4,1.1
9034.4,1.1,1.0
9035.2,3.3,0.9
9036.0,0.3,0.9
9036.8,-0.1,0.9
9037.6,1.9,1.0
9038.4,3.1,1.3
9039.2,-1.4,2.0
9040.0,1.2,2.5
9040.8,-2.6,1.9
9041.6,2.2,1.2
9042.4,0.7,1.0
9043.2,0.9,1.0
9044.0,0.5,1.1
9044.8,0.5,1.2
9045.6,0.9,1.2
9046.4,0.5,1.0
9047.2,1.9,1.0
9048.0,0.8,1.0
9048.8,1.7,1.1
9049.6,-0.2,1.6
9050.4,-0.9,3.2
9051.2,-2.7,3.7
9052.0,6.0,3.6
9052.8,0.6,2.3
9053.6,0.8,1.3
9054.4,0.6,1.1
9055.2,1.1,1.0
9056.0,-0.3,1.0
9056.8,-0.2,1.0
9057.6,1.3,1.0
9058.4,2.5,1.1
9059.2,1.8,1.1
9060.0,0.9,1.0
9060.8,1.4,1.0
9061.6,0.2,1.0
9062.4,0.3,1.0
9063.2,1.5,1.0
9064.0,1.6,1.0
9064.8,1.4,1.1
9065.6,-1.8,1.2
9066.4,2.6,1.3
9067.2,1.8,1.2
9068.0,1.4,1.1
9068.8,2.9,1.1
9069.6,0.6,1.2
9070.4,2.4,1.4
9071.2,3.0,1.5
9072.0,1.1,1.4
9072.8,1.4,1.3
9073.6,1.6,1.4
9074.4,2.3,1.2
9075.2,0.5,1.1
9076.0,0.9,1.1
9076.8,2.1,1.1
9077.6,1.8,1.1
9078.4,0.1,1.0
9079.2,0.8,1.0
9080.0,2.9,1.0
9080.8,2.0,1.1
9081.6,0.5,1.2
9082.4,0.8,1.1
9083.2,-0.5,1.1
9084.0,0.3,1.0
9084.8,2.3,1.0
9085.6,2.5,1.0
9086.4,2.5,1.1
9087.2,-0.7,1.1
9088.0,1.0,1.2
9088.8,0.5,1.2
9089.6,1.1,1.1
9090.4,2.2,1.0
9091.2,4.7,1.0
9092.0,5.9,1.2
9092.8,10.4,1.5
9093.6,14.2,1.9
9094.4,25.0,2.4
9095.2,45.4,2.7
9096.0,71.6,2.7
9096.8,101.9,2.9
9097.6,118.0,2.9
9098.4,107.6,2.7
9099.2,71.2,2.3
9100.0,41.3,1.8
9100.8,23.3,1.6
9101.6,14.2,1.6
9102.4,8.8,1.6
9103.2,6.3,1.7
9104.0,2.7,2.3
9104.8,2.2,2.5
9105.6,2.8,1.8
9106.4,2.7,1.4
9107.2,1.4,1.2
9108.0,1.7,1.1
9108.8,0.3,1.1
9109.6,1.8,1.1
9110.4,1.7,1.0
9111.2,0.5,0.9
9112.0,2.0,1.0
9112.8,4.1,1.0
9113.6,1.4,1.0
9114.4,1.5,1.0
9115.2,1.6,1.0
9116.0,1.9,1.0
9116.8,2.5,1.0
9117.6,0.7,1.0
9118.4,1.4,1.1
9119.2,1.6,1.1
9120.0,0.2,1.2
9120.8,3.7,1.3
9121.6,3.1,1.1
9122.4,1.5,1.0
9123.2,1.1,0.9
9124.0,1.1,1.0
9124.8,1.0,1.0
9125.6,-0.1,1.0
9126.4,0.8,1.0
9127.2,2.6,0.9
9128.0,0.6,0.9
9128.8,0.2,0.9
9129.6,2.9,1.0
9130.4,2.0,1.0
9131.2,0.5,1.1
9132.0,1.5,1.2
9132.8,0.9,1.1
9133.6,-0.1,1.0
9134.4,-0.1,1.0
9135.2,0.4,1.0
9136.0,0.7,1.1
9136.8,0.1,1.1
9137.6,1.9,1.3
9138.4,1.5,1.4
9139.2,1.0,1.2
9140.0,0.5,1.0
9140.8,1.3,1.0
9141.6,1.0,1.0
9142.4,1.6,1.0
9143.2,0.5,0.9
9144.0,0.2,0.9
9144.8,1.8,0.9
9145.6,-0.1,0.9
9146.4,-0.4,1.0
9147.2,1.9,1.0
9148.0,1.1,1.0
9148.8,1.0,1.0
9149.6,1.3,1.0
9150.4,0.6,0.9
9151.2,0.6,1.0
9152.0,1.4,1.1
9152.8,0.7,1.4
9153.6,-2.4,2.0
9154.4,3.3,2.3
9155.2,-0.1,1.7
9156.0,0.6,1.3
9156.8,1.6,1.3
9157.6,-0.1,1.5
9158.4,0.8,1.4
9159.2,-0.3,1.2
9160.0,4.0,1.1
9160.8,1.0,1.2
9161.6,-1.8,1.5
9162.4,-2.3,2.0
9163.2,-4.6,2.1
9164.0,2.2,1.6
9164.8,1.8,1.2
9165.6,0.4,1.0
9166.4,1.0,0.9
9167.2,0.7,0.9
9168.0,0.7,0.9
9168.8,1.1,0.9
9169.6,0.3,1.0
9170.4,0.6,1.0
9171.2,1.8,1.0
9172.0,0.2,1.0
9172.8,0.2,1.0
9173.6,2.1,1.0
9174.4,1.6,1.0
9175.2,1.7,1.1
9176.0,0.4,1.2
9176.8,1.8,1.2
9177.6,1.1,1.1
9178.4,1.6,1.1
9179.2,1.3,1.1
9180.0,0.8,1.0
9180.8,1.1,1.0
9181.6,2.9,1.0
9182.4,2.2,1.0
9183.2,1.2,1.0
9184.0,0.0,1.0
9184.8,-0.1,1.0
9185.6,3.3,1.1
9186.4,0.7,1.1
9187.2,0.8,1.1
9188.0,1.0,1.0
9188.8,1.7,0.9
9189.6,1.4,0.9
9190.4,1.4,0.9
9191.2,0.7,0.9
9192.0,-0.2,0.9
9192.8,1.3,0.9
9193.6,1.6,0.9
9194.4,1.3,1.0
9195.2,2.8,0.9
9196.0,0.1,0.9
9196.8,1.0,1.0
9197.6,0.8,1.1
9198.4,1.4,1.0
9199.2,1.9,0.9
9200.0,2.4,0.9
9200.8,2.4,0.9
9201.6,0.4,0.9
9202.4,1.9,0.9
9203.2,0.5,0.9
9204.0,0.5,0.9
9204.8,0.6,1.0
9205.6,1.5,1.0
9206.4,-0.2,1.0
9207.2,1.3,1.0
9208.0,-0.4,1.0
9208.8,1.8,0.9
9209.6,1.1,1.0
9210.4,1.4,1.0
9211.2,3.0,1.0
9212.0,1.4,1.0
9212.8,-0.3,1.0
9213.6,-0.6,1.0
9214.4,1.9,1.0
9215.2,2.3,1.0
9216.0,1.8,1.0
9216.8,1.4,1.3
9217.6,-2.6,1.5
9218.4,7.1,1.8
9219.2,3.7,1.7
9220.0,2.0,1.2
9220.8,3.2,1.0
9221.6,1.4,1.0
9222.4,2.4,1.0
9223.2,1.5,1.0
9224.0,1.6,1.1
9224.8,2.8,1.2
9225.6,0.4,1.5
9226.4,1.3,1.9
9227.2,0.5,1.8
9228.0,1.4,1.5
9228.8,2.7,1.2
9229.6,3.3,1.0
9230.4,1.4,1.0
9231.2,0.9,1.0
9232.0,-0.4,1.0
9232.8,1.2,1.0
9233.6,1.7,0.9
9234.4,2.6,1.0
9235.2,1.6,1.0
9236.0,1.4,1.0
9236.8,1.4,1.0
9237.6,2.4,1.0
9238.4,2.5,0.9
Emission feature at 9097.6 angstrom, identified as [O III] 5007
